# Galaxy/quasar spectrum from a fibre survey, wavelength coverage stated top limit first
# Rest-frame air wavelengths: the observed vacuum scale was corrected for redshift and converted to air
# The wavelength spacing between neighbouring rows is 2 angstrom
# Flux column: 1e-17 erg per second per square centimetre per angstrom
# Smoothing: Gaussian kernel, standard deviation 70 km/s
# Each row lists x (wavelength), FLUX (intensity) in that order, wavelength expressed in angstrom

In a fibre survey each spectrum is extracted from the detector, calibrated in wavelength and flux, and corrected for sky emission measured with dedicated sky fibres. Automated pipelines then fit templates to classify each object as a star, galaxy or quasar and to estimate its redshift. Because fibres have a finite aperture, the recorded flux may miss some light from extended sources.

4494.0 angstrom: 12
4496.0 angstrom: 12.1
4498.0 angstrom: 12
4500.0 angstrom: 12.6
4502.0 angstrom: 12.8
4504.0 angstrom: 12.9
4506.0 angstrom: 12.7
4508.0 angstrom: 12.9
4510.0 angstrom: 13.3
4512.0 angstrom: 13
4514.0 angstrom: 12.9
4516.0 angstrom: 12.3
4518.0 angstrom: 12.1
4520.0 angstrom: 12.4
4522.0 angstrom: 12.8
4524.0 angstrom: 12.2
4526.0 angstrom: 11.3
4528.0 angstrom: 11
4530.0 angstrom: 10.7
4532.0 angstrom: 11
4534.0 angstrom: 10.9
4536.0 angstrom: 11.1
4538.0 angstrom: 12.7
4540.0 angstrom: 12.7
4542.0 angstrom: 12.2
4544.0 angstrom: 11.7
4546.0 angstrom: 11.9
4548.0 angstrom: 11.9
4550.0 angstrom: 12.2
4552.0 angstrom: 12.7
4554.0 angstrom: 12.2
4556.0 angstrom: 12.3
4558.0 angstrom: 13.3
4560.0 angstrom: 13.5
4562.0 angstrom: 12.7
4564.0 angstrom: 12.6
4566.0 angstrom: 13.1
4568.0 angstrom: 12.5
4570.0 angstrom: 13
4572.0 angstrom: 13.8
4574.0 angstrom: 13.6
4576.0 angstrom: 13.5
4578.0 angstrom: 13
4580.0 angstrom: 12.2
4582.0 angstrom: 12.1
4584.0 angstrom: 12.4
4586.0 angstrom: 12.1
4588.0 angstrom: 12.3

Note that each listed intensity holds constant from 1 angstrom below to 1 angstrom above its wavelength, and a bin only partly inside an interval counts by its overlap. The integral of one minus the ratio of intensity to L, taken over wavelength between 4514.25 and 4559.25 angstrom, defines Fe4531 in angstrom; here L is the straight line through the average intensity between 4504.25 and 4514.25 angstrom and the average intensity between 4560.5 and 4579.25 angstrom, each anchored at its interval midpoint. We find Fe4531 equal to 3.5 angstrom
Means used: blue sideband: 13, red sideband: 13.1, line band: 12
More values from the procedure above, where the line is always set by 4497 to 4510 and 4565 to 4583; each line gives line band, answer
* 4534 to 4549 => 1.0 angstrom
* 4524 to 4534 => 1.3 angstrom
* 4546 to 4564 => 0.5 angstrom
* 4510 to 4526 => 0.3 angstrom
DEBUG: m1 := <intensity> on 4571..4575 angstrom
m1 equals 13.7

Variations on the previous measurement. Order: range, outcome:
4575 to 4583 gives 12.7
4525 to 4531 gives 11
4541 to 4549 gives 11.9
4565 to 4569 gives 12.8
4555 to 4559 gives 12.8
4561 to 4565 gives 12.6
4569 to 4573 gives 13.4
